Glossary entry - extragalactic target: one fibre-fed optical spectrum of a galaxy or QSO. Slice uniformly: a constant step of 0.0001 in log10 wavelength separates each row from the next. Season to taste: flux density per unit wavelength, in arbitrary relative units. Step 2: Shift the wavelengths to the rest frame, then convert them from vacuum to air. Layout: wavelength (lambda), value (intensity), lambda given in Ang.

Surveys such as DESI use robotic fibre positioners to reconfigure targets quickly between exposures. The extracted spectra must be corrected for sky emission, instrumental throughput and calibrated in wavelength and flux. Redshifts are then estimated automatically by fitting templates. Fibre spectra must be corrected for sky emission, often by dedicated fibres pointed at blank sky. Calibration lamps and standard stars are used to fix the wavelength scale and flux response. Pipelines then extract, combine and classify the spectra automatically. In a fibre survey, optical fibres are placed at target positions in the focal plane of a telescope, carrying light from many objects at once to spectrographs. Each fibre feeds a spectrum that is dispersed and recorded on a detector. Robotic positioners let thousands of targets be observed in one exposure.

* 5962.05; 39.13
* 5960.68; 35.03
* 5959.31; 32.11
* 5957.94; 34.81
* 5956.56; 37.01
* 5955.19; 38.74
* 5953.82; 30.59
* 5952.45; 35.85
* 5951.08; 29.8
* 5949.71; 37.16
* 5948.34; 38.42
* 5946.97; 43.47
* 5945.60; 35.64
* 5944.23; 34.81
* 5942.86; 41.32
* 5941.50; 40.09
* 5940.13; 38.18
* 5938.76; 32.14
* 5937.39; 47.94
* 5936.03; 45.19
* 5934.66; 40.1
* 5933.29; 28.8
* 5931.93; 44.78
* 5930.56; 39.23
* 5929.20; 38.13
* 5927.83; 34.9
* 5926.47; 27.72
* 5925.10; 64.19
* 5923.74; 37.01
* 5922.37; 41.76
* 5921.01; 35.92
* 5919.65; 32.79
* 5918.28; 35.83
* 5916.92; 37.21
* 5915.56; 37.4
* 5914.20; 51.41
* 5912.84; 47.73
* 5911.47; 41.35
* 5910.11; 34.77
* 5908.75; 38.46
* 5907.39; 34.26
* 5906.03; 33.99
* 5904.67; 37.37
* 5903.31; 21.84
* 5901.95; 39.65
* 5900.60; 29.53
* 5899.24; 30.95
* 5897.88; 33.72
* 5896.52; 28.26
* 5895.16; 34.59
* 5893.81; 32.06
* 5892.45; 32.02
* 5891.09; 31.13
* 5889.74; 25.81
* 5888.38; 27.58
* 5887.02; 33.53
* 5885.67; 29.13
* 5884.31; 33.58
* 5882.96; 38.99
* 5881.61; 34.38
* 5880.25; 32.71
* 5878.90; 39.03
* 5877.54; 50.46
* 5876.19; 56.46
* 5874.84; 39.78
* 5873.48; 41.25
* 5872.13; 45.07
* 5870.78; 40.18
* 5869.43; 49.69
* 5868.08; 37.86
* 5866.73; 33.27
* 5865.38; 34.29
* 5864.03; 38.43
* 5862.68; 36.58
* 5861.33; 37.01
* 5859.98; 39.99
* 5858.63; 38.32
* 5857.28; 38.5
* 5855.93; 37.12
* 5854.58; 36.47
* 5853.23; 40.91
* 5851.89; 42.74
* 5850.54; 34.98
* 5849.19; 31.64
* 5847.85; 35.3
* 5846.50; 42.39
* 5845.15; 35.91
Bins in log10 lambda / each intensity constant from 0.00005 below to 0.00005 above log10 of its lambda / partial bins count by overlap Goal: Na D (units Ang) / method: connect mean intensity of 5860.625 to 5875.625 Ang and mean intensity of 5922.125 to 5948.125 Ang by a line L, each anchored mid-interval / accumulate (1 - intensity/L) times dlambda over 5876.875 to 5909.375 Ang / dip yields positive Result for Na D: 5.05 Ang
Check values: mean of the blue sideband 39.5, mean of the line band 33.4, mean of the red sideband 39.7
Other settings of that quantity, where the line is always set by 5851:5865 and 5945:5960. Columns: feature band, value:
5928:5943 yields -1.3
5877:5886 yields 0.2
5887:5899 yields 2.1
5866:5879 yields -1.9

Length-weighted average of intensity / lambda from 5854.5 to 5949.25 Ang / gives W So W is 37.6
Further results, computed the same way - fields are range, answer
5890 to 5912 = 33.2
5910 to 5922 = 39.7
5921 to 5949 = 39.6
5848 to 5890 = 38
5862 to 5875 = 39.6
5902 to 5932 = 38.4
